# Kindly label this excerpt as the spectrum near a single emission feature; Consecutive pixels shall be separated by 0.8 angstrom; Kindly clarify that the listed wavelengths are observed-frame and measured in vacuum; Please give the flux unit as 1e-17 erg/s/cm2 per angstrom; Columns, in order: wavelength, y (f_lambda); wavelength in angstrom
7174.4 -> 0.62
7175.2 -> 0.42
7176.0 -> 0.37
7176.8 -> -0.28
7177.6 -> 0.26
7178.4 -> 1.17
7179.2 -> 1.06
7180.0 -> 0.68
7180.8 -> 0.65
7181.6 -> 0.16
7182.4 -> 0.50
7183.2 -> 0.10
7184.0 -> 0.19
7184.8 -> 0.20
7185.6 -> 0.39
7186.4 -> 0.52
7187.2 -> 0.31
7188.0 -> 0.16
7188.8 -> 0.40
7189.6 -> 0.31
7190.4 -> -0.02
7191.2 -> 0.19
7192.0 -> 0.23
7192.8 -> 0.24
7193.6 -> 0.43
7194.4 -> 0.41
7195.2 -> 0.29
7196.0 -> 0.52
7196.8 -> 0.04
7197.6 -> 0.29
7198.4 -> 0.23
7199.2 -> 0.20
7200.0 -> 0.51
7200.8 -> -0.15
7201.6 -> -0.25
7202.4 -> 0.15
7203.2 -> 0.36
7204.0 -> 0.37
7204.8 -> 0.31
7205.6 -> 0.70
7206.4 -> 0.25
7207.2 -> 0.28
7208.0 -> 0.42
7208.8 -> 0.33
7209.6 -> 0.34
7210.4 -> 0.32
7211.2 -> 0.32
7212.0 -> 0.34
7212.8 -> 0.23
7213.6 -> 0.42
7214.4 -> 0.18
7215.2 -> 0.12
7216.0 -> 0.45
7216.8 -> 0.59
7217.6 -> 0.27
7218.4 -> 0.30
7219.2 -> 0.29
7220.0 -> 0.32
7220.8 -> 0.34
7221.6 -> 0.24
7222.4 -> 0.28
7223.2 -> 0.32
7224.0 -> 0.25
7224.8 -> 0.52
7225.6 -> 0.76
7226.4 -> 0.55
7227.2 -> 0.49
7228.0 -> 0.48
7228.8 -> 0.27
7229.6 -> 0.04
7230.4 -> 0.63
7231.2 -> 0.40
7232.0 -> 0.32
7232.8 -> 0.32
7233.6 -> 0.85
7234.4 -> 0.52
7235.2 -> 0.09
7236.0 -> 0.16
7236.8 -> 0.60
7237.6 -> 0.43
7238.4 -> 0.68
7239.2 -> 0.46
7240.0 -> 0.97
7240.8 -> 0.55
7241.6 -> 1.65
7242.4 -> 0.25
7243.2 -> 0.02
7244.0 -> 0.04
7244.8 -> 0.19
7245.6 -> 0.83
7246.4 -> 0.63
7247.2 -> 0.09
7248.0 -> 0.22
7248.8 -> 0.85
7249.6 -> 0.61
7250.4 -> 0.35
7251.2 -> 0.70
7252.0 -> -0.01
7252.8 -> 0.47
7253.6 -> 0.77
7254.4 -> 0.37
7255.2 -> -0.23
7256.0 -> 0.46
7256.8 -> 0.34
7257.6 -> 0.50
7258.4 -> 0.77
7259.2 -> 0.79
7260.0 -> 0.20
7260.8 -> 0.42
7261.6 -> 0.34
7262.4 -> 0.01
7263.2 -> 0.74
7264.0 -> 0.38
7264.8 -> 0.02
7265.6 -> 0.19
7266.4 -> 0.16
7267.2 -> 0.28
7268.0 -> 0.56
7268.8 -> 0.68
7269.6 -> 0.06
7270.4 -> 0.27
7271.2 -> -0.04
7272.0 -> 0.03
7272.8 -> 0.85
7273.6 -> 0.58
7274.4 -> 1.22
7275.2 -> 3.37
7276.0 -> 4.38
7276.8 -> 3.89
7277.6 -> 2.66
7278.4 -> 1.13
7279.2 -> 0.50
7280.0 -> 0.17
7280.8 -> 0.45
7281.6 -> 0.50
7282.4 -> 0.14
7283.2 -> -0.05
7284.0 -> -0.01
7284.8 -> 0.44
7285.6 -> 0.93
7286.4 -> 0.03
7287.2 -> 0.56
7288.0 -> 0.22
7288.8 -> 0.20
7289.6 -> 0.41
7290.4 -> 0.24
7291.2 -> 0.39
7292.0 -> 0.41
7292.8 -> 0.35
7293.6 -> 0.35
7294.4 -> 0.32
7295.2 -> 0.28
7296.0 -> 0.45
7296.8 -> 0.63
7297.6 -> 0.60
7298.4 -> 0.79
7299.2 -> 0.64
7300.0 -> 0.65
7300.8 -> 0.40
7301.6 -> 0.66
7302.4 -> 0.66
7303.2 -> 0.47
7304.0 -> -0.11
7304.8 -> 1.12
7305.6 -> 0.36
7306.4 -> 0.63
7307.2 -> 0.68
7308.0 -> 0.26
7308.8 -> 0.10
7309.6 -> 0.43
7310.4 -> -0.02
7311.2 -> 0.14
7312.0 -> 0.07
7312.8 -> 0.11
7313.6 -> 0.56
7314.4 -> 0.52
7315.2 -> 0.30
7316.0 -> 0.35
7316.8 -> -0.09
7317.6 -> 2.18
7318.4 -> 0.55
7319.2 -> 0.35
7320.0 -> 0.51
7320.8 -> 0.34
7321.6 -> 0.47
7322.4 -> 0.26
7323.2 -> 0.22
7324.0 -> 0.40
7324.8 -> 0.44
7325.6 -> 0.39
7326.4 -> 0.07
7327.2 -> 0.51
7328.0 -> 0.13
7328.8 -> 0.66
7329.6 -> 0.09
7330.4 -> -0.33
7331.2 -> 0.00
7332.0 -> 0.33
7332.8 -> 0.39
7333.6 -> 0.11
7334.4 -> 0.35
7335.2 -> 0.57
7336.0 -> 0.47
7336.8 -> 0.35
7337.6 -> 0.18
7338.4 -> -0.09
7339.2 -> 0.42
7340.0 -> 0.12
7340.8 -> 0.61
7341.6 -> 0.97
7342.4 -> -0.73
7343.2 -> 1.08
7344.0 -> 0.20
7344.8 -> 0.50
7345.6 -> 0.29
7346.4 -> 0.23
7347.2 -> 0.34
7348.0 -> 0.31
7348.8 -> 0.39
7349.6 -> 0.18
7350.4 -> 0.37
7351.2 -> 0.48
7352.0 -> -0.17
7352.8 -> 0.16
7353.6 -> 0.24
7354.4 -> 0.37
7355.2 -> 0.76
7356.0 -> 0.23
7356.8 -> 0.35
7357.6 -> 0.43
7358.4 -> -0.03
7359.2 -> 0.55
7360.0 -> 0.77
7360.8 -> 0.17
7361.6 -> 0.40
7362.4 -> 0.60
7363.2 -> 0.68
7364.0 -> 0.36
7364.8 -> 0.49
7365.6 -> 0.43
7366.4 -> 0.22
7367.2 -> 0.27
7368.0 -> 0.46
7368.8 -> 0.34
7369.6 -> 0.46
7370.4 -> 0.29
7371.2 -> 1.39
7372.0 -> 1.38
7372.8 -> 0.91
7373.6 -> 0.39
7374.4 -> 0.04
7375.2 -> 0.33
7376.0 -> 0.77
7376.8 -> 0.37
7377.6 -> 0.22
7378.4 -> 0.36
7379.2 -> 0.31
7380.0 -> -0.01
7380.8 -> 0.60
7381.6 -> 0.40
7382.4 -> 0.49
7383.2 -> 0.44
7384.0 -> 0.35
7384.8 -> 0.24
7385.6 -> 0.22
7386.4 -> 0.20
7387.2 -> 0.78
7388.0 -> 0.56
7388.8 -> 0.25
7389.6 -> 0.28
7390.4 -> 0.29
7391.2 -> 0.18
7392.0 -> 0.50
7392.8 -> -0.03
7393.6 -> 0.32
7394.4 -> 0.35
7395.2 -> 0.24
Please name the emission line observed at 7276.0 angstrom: H-alpha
